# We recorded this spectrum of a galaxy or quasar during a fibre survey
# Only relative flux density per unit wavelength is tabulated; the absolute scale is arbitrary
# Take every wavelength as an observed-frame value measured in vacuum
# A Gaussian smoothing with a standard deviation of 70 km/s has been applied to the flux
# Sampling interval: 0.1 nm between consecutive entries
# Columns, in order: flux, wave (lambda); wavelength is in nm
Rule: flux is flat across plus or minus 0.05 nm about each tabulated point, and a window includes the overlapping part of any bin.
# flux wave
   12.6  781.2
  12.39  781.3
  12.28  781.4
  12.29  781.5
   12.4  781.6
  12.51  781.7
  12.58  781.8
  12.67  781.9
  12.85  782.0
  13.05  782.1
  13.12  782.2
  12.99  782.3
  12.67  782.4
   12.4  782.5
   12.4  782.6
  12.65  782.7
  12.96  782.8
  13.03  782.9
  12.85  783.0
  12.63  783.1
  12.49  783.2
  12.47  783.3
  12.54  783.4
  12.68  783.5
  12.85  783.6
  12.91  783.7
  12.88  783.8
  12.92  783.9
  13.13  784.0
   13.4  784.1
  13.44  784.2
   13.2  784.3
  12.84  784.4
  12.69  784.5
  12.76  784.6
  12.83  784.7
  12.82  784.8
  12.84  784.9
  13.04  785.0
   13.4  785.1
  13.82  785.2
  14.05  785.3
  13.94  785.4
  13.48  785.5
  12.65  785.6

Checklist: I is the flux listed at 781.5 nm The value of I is 12.29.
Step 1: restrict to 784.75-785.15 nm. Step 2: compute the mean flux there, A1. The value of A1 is 13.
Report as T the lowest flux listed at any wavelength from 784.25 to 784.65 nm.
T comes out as 12.69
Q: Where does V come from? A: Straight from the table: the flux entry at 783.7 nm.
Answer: 12.91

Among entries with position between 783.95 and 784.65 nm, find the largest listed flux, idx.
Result 13.44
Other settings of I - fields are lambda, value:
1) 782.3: 12.99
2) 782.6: 12.4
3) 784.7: 12.83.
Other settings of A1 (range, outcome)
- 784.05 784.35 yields 13.3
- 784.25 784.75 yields 12.9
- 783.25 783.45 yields 12.5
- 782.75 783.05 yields 12.9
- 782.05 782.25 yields 13.1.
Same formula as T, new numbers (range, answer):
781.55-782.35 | 12.4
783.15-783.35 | 12.47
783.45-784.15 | 12.68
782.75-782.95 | 12.96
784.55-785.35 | 12.76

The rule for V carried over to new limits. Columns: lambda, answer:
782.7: 12.65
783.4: 12.54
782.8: 12.96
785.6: 12.65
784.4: 12.84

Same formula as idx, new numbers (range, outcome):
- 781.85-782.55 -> 13.12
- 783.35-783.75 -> 12.91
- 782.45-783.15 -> 13.03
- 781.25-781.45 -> 12.39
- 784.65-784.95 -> 12.84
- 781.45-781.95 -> 12.67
